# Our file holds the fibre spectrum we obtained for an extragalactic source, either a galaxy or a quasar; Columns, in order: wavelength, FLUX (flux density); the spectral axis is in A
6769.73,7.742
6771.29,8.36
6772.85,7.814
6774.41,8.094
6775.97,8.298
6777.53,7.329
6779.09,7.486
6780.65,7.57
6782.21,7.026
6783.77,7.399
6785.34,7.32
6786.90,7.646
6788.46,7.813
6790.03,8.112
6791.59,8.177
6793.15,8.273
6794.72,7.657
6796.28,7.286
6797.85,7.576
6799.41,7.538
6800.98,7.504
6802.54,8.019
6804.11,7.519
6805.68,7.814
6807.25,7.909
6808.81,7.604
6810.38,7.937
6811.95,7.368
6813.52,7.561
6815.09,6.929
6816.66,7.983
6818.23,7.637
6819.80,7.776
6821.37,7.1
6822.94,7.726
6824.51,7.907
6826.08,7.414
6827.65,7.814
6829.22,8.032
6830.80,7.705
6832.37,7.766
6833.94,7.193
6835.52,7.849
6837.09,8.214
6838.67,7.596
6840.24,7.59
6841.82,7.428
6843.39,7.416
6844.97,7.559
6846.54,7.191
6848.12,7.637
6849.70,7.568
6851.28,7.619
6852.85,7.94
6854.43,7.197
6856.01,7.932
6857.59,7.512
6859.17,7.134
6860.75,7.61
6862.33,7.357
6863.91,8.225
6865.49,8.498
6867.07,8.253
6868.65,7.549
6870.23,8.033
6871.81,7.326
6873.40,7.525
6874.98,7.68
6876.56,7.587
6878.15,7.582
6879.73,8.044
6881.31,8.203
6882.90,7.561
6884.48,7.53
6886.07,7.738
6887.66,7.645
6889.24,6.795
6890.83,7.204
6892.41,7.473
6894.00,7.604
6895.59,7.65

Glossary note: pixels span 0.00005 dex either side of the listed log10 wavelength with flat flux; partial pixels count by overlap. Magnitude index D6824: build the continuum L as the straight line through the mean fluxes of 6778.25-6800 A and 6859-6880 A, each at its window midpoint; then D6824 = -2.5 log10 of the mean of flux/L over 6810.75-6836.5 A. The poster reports 0.01 mag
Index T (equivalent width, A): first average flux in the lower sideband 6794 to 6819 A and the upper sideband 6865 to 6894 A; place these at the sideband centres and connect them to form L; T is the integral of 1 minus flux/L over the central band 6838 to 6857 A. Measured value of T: 0.22 A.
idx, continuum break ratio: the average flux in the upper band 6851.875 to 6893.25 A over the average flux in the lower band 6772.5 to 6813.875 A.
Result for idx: 1.00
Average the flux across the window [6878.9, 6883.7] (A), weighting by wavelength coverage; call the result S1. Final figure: 7.94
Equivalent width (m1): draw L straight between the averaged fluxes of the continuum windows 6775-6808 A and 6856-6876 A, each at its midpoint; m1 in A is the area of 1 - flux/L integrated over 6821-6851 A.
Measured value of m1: 0.3 A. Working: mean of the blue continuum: 7.68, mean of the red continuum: 7.73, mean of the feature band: 7.62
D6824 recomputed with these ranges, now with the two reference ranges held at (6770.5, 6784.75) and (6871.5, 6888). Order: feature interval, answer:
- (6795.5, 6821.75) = 0.014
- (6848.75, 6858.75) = 0.011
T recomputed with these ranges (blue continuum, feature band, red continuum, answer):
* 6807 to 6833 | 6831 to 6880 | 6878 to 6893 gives -0.30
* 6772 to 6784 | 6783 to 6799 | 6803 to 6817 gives -0.18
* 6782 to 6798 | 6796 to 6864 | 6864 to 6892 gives 0.70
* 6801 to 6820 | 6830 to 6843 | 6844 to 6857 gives -0.09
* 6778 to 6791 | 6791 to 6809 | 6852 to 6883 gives -0.36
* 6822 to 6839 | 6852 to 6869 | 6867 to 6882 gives 0.00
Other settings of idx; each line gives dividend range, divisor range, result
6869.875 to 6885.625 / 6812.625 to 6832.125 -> 1.01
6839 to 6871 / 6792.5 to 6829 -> 1.00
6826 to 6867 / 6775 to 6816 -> 1.00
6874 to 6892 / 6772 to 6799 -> 0.99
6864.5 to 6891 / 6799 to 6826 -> 1.01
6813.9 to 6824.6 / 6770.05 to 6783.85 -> 0.98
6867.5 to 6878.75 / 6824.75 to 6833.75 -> 0.99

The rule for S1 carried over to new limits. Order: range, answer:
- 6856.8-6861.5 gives 7.41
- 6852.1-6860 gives 7.54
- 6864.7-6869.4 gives 8.11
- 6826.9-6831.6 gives 7.85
